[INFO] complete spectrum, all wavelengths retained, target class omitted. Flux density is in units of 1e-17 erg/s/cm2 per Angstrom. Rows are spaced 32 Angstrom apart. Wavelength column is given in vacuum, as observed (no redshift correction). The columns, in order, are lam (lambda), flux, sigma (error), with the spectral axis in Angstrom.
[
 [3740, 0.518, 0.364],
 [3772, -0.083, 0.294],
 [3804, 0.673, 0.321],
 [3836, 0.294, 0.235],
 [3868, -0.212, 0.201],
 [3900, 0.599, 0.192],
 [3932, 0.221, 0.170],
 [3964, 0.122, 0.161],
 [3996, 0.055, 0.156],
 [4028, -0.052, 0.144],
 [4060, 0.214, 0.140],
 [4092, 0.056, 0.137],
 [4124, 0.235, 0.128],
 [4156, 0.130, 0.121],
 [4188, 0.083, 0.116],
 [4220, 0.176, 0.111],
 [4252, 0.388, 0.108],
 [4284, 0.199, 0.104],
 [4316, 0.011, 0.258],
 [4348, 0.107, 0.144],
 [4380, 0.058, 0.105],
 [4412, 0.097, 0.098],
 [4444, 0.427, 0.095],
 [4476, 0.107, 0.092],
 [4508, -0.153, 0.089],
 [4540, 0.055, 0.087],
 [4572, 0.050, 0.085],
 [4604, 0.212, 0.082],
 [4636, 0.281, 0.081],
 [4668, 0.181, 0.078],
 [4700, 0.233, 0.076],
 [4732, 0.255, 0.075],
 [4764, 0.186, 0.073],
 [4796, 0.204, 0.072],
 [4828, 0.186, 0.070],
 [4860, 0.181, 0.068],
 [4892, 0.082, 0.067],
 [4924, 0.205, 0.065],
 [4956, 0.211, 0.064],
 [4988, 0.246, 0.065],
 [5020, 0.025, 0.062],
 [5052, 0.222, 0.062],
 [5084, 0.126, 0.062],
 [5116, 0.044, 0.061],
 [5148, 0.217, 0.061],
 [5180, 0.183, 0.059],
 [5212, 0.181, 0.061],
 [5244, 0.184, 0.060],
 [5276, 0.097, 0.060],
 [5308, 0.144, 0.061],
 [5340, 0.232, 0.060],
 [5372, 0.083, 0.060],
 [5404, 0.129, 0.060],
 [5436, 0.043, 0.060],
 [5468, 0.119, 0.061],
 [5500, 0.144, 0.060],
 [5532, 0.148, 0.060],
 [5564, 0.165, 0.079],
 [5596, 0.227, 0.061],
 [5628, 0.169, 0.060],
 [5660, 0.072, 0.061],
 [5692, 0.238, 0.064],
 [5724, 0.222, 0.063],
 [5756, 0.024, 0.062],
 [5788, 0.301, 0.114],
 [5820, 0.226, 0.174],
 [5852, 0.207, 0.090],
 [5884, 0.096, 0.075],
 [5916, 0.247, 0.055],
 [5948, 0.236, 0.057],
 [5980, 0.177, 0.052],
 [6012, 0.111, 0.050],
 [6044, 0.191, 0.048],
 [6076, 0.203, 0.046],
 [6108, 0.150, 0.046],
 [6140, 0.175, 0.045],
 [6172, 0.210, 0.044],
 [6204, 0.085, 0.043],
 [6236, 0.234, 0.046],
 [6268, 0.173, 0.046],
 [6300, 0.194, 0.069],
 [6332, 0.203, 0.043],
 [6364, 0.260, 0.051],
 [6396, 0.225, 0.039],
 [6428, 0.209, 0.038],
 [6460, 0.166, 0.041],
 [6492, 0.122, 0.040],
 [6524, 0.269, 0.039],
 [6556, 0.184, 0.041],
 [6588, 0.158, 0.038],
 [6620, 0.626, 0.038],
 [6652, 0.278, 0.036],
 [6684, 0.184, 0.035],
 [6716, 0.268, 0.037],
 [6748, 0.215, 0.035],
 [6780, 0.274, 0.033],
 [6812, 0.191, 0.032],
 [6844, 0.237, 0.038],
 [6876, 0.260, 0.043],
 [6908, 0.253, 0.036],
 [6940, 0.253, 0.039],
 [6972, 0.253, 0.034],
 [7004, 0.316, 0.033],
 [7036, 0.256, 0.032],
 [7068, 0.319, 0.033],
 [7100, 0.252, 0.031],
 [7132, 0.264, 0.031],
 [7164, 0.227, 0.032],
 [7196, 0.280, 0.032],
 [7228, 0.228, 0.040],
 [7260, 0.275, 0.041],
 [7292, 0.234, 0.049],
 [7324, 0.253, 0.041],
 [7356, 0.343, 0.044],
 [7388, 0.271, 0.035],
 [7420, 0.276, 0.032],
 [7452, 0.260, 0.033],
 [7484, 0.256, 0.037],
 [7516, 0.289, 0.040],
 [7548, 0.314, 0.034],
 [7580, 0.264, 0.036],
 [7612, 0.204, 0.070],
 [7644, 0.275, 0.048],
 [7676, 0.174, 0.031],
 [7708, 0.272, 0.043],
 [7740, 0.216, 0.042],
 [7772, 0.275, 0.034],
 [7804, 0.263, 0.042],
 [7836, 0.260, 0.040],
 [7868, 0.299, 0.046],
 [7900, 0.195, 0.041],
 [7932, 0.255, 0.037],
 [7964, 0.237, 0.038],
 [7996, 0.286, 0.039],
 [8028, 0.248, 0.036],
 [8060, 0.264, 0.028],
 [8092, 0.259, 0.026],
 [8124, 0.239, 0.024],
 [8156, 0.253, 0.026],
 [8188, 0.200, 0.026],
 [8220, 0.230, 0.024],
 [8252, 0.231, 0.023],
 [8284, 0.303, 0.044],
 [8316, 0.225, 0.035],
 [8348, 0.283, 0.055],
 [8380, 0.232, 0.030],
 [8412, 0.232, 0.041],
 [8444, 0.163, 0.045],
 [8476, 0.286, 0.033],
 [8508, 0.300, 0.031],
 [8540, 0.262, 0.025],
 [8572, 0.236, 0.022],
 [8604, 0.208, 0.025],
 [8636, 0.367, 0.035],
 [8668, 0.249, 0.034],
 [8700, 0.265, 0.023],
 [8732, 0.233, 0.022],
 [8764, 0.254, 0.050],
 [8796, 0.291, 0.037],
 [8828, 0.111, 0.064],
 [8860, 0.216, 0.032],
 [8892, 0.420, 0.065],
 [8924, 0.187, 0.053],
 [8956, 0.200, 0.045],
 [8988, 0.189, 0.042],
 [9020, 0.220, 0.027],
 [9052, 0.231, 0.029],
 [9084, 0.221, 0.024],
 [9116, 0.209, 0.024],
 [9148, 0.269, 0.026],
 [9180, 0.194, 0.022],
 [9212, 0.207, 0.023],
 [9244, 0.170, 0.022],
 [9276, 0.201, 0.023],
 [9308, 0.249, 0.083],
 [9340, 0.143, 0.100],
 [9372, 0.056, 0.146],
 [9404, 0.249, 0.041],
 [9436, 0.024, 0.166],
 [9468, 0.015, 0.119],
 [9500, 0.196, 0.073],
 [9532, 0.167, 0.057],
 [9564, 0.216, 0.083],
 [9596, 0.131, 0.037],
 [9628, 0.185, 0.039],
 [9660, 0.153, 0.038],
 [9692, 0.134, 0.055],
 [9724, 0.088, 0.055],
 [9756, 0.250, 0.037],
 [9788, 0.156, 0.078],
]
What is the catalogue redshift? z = 0.77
